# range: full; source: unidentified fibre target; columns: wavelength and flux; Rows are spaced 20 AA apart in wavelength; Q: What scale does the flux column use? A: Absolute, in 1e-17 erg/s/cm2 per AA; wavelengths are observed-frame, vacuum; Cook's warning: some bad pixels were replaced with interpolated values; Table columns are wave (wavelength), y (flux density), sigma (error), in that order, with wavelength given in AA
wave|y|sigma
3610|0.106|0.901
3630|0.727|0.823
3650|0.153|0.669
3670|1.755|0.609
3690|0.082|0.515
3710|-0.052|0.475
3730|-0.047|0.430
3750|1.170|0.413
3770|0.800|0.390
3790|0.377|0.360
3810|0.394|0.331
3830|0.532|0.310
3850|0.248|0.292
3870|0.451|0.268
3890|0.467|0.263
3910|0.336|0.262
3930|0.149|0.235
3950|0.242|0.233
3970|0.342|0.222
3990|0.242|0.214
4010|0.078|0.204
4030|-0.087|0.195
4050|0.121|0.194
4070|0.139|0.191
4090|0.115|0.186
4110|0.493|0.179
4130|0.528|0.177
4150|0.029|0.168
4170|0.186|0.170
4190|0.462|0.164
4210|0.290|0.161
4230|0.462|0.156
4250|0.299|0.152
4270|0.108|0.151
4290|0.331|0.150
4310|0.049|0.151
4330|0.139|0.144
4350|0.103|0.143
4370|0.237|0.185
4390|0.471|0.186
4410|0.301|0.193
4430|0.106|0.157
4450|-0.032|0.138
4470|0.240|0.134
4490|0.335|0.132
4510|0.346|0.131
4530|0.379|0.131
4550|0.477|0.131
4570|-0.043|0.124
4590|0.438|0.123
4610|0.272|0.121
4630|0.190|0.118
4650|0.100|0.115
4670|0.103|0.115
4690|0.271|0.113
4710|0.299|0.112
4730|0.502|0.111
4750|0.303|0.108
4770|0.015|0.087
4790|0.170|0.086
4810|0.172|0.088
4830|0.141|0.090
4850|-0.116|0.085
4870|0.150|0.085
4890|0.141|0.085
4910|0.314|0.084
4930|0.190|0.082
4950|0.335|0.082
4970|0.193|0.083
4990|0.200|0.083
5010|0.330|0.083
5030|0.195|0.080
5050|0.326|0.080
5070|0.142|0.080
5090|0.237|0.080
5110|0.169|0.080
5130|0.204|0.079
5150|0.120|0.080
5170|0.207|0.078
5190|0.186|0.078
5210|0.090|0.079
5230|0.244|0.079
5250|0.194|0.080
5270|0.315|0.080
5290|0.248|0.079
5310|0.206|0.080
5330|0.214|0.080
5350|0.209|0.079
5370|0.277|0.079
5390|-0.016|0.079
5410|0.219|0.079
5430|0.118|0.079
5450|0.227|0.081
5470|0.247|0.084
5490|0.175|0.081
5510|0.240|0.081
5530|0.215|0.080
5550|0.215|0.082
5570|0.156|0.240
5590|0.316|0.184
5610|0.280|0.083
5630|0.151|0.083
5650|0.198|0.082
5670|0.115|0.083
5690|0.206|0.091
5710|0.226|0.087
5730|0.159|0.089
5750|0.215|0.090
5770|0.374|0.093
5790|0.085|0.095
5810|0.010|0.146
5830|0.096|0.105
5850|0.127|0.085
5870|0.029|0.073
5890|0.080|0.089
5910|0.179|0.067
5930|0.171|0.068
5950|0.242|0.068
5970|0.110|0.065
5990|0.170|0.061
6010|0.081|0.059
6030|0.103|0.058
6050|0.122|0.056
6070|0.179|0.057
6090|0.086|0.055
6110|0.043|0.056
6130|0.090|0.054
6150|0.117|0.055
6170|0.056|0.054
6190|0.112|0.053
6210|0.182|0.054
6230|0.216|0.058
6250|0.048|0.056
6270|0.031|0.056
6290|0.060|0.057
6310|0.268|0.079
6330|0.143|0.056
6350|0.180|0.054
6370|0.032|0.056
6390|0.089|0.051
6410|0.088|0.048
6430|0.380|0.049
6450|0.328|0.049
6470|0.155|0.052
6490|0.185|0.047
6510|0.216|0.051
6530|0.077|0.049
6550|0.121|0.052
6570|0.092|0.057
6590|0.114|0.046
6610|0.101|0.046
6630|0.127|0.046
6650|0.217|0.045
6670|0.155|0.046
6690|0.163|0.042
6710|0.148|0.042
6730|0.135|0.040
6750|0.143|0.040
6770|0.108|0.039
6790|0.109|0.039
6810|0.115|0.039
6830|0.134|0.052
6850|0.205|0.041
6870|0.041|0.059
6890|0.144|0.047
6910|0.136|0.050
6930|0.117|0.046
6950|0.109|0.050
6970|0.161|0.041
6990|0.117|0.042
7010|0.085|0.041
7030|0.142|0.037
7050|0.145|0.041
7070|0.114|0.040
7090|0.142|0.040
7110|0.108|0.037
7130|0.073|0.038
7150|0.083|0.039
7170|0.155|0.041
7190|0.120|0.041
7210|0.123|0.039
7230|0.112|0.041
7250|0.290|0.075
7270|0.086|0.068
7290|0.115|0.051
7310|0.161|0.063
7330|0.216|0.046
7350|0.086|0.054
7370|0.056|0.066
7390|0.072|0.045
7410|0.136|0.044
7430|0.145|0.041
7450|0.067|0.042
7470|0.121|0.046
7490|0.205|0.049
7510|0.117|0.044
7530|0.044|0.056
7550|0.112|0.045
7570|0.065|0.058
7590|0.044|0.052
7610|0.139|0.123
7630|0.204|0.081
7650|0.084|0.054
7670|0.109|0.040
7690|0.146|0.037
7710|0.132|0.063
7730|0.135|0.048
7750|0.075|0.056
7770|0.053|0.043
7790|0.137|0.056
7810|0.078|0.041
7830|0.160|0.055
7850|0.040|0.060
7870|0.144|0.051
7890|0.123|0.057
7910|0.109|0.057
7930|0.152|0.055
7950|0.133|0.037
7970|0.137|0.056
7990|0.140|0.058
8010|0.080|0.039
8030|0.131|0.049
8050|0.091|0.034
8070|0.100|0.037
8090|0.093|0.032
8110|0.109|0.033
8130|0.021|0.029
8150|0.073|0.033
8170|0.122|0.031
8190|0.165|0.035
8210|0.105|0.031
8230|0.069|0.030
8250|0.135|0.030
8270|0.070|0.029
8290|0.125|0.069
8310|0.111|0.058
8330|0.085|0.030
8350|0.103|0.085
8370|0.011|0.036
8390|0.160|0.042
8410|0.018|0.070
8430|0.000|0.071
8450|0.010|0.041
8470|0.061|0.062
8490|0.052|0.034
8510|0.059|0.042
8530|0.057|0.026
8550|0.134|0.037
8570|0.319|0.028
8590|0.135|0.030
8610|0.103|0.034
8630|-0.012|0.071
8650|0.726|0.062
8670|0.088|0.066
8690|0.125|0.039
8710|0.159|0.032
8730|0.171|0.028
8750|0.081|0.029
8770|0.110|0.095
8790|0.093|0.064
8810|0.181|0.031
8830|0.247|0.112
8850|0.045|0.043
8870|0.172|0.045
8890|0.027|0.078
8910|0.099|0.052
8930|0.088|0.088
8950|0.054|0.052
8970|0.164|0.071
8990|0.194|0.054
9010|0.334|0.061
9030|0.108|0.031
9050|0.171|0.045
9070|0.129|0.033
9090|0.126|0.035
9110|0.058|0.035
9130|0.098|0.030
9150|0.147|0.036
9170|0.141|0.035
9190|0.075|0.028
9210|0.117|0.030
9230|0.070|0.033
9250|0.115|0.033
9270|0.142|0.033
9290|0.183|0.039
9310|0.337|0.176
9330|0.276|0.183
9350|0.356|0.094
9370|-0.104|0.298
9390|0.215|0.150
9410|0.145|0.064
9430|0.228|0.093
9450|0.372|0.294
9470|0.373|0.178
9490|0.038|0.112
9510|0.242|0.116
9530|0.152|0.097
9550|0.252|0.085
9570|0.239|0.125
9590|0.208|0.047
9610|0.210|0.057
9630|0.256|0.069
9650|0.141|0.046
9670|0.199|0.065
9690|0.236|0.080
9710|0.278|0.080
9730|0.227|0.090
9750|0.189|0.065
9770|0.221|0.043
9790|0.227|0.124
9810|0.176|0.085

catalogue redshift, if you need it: 0.73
